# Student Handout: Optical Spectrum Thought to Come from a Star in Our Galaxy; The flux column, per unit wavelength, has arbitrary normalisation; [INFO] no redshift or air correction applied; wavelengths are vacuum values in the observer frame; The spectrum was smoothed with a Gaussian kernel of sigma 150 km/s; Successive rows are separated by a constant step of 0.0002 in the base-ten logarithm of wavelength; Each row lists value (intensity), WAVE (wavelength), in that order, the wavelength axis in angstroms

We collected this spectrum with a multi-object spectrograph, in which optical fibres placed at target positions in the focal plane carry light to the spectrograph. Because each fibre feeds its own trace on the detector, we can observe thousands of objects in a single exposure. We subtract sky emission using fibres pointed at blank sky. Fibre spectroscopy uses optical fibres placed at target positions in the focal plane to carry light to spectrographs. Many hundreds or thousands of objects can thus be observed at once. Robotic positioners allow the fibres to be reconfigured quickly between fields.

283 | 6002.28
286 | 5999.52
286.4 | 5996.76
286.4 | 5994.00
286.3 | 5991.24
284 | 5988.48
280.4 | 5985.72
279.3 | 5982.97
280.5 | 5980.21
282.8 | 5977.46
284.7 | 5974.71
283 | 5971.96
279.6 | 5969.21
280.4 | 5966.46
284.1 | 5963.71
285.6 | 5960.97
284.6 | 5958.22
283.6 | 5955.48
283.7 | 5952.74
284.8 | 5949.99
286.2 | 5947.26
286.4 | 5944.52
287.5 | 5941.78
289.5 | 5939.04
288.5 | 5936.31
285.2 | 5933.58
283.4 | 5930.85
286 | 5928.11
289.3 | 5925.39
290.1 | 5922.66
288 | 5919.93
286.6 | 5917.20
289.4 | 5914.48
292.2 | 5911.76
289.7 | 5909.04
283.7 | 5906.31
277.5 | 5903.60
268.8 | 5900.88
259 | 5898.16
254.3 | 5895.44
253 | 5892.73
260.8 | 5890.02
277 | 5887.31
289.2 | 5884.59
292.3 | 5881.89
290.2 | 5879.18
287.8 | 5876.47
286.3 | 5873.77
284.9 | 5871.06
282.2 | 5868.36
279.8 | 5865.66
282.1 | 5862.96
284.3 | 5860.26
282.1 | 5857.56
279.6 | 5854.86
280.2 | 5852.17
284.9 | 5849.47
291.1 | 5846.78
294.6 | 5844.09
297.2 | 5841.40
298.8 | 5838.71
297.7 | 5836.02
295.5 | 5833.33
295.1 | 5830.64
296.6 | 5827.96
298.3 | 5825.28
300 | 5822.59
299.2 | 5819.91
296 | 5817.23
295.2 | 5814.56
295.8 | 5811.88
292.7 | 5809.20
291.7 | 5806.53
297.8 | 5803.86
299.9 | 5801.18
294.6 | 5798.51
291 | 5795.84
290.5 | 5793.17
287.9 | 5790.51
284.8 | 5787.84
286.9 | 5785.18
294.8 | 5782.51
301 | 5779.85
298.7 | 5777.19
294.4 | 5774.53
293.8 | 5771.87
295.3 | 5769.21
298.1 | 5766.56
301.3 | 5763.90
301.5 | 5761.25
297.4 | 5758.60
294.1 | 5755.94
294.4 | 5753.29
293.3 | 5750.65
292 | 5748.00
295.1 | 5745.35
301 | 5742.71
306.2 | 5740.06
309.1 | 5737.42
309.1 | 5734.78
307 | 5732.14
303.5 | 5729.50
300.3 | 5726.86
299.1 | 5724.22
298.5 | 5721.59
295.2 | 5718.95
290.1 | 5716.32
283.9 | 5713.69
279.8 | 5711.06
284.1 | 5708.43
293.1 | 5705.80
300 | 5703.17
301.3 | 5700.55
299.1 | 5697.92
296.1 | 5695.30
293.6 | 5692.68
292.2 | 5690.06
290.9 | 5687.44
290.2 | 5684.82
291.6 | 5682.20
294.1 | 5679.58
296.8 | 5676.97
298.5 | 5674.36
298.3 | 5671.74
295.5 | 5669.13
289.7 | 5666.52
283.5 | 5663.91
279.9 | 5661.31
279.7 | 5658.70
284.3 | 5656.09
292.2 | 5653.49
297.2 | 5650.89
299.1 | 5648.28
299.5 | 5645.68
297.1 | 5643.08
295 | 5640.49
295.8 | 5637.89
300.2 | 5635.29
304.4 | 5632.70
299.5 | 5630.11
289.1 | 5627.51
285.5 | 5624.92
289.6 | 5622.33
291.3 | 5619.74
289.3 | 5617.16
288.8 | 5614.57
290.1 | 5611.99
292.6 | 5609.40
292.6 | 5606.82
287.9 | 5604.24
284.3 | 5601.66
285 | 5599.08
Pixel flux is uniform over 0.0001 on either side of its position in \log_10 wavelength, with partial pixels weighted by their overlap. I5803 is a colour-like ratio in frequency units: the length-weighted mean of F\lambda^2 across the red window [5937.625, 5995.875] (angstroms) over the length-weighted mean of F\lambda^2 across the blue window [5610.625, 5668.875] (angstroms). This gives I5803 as 1.09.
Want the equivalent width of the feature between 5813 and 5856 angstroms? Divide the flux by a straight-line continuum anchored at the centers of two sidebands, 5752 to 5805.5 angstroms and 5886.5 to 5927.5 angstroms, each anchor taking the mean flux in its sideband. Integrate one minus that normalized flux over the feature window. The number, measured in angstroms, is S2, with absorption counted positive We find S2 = -1.0 angstroms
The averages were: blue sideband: 295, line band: 294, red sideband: 278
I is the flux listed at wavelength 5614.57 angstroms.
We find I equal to 288.8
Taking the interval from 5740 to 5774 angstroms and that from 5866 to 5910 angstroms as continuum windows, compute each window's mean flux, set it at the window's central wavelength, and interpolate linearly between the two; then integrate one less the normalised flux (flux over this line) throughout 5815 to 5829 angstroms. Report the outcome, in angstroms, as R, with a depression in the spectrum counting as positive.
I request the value -0.5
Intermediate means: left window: 297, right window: 277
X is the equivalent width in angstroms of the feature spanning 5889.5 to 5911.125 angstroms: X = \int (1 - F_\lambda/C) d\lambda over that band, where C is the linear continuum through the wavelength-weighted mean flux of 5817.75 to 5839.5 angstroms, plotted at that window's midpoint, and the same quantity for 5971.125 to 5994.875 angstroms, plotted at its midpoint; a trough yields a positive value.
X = 1.6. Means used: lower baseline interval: 297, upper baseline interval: 283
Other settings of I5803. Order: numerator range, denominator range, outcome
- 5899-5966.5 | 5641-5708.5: 1.06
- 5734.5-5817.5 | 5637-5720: 1.05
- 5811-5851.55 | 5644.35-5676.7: 1.08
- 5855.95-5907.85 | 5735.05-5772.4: 0.97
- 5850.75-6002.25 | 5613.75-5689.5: 1.06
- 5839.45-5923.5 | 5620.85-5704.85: 1.04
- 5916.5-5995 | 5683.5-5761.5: 1.04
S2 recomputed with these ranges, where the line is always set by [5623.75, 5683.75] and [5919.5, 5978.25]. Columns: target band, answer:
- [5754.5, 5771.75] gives -0.43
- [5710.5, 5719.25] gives 0.14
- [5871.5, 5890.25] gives 0.15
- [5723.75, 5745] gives -0.96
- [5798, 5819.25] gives -0.48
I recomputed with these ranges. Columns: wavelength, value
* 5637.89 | 295.8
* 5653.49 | 292.2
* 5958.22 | 284.6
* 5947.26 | 286.2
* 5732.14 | 307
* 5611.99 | 290.1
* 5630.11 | 299.5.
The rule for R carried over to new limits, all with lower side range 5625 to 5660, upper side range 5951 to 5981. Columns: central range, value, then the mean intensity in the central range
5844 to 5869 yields 0.3 angstroms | 284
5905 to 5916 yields -0.1 angstroms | 289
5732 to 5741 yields -0.5 angstroms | 308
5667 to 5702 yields -0.3 angstroms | 295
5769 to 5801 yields -0.4 angstroms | 293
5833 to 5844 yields -0.4 angstroms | 297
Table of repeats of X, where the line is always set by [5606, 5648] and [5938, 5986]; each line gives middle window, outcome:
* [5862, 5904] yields 1.42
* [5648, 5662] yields 0.23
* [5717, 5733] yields -0.50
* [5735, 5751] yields -0.55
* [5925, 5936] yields -0.05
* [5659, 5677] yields 0.12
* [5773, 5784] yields -0.29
